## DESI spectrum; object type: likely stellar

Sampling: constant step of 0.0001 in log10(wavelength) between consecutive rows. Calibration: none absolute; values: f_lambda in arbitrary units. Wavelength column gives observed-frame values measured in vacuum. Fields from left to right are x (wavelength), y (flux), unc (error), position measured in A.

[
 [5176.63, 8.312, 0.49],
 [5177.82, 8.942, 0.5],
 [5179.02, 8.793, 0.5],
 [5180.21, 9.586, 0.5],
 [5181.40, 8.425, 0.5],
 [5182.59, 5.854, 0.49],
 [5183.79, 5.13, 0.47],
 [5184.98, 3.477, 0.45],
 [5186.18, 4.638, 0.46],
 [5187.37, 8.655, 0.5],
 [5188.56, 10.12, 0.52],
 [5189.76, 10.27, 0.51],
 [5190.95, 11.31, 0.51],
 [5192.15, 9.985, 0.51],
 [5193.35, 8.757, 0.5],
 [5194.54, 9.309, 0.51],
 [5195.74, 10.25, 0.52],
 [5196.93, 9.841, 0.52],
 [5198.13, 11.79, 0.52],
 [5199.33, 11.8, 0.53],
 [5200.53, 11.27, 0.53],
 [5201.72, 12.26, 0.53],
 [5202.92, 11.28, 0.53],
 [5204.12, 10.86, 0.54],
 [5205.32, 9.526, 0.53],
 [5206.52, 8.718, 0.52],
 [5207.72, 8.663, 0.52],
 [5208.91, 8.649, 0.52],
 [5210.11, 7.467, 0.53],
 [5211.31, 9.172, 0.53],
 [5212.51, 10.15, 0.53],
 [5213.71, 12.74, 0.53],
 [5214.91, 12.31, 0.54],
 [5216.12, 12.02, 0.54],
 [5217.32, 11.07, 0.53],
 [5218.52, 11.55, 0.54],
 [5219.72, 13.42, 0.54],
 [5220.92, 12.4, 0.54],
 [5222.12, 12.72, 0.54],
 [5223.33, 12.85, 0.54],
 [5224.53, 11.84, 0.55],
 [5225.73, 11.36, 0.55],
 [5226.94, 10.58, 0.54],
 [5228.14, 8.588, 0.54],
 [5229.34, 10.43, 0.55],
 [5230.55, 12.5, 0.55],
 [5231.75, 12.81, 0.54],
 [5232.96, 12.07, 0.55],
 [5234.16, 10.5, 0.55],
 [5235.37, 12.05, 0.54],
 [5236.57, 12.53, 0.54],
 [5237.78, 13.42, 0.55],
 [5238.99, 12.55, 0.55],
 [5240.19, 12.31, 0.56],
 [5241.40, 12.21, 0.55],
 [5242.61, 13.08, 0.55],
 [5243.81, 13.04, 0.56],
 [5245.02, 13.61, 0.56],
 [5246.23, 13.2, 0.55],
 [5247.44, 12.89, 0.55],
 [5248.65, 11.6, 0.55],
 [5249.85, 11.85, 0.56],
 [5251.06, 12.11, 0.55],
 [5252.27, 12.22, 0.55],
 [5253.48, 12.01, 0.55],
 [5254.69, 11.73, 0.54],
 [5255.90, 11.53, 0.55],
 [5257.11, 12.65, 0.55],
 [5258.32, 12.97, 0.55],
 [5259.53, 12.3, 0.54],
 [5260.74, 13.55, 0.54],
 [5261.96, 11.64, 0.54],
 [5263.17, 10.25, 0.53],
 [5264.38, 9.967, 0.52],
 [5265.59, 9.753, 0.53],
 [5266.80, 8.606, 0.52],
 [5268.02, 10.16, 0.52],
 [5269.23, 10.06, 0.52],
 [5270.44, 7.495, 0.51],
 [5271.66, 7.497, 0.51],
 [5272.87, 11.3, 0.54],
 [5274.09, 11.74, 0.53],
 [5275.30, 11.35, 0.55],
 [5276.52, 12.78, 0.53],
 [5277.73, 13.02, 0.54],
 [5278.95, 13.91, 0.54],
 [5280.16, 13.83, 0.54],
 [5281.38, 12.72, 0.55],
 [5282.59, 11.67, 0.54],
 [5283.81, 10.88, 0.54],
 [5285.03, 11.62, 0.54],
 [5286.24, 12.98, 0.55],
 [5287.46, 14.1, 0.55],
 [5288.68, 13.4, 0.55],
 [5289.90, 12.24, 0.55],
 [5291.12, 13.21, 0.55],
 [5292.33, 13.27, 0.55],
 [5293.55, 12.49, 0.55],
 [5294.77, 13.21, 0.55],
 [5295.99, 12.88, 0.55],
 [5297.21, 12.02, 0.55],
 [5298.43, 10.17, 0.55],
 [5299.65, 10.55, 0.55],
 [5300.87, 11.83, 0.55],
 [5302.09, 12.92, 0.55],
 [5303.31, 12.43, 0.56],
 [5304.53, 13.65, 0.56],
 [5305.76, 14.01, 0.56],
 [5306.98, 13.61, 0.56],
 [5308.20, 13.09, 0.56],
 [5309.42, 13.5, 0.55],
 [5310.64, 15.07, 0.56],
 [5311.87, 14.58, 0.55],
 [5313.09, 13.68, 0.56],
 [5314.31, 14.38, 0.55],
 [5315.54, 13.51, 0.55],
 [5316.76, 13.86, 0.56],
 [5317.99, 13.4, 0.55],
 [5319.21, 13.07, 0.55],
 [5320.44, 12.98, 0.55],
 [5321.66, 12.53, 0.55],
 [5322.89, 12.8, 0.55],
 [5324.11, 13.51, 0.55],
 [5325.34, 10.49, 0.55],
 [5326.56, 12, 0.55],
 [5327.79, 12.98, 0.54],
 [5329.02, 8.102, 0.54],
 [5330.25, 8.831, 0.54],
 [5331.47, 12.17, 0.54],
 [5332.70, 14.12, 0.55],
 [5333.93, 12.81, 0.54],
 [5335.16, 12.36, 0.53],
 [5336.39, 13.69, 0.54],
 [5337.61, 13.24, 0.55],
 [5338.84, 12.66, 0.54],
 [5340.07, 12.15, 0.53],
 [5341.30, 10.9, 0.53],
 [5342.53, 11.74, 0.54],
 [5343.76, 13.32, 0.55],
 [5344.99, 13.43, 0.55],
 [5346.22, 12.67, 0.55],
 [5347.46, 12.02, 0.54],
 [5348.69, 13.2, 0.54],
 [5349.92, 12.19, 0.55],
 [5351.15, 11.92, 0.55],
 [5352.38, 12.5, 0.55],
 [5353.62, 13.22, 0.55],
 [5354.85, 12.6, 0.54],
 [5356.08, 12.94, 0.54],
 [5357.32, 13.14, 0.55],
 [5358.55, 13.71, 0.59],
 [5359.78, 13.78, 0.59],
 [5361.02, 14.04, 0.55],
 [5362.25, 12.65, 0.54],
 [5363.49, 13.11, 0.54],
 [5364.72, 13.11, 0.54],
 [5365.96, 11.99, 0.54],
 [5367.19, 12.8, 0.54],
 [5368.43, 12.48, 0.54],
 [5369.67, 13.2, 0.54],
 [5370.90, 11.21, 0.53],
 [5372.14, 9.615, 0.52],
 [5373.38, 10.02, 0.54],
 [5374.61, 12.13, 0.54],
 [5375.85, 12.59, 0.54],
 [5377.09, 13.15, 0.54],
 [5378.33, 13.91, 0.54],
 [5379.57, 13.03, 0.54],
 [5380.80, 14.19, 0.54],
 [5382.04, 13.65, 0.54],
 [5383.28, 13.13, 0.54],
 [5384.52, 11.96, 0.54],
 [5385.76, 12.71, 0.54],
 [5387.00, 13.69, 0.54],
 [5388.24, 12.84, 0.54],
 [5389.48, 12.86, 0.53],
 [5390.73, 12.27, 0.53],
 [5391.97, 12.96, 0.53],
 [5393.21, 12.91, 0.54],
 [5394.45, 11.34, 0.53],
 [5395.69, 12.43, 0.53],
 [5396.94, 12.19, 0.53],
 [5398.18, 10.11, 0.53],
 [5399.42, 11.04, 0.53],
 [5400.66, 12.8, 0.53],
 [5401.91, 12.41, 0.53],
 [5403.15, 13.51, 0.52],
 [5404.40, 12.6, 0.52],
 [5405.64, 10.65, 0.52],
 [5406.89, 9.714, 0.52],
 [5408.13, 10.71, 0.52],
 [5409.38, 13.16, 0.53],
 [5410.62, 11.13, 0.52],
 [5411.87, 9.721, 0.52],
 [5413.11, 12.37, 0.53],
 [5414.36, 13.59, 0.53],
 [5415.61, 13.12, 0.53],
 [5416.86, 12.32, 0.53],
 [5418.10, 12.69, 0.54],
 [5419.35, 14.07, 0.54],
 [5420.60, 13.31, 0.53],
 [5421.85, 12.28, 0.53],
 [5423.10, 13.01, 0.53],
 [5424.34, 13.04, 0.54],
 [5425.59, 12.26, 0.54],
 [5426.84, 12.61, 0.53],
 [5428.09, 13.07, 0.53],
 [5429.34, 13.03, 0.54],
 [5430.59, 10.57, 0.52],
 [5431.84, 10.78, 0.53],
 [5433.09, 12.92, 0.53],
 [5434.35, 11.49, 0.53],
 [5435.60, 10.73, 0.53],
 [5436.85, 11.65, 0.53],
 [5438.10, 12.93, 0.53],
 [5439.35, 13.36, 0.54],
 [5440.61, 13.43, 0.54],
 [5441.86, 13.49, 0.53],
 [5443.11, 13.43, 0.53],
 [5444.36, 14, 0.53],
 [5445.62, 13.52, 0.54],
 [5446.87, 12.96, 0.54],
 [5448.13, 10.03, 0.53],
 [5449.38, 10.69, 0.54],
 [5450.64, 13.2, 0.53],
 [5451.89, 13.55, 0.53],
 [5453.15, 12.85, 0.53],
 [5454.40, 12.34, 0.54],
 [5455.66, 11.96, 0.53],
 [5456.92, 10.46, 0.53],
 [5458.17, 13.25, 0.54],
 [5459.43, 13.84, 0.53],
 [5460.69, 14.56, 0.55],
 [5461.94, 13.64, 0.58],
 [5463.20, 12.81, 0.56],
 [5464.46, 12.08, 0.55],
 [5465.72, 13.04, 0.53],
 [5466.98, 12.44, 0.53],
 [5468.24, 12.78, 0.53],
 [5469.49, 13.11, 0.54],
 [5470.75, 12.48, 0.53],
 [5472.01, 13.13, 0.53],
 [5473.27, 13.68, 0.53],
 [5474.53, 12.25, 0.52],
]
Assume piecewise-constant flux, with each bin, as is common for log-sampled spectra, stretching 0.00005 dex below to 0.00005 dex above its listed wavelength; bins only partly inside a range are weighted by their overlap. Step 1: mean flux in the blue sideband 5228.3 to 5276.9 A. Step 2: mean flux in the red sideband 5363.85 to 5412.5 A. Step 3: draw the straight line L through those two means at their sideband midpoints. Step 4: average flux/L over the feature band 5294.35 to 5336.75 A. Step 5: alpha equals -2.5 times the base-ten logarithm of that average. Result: -0.07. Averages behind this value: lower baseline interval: 11.6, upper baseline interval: 12.2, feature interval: 12.7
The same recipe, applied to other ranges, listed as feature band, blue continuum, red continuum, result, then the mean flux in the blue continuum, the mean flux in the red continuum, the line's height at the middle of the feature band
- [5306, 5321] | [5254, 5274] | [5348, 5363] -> -0.151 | 10.7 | 13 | 12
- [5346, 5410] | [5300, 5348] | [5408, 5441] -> 0.006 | 12.8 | 12.4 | 12.5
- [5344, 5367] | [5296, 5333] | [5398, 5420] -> -0.045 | 12.7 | 12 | 12.4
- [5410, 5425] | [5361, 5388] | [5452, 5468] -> 0.013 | 12.6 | 12.8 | 12.7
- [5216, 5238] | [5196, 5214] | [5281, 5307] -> -0.096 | 10.2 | 12.5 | 10.8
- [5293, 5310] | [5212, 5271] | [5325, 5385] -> -0.041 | 11.7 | 12.5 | 12.1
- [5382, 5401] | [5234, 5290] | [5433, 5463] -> 0.004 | 11.9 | 12.7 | 12.4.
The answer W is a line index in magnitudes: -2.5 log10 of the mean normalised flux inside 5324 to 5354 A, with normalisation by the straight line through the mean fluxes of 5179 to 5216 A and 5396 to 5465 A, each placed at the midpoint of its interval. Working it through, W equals -0.09 mag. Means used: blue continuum 9.43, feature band 12.2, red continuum 12.4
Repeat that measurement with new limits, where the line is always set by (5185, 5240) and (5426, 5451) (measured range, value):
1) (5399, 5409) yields 0.04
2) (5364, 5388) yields -0.06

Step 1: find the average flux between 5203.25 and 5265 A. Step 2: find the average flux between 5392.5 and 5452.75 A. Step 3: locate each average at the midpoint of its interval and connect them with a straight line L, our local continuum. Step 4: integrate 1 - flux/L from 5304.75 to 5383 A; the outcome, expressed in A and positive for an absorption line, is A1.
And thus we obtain -4.9 A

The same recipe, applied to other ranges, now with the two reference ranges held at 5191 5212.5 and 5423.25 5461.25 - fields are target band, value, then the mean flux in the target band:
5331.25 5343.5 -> -1.27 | 12.6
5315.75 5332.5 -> -1.26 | 12.1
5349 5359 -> -1.00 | 12.8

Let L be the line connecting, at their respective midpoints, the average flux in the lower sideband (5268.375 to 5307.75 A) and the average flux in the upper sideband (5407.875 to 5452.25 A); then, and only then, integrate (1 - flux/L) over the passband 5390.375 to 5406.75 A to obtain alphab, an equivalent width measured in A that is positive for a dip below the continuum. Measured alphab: 0.5 A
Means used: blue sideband 12.1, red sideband 12.5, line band 12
